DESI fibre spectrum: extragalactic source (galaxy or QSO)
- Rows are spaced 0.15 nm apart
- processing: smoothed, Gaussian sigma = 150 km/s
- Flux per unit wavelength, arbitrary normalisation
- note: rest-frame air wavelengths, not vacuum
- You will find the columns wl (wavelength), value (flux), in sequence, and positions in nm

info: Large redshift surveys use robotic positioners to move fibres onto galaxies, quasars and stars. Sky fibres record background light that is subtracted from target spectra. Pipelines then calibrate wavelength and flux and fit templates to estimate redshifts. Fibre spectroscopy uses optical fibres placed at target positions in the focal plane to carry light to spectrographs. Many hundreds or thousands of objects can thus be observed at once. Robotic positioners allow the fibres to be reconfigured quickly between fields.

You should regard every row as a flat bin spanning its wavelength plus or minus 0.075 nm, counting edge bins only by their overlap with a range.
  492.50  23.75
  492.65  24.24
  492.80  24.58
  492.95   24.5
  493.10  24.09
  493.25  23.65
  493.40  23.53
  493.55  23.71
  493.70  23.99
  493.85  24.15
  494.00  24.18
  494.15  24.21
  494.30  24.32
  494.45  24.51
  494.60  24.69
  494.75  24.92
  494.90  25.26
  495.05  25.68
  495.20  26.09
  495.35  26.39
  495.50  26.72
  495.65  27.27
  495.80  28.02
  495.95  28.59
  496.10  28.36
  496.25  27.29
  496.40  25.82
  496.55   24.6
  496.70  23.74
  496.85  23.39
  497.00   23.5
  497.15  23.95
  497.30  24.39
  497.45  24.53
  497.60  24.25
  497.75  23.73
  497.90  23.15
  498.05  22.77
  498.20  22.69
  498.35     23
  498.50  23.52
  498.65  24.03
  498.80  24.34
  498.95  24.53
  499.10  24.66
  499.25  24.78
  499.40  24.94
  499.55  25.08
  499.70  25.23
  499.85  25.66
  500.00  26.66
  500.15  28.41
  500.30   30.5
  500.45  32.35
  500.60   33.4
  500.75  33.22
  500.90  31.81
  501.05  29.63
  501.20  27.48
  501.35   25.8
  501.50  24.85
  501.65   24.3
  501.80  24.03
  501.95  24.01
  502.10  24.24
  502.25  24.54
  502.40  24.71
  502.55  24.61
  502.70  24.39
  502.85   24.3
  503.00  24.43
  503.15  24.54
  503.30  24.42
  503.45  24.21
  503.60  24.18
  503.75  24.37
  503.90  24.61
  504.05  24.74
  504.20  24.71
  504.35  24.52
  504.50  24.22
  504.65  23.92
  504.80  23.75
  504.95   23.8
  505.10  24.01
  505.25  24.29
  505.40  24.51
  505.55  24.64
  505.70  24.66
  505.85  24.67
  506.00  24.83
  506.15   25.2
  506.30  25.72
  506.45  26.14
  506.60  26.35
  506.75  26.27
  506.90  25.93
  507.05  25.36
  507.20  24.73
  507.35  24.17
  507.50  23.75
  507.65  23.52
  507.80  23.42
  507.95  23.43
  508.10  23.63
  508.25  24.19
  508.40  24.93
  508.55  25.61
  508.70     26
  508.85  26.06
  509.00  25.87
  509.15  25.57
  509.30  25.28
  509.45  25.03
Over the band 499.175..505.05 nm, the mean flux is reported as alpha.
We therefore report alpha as 25.9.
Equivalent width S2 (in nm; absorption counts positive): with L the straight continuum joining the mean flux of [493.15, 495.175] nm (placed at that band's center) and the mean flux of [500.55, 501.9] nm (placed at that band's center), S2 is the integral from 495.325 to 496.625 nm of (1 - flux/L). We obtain -0.09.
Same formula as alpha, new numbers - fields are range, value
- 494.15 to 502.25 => 25.8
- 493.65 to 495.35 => 24.8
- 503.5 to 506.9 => 24.8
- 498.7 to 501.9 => 27.2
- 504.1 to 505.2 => 24.2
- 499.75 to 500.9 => 30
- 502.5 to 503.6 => 24.4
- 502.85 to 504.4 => 24.5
